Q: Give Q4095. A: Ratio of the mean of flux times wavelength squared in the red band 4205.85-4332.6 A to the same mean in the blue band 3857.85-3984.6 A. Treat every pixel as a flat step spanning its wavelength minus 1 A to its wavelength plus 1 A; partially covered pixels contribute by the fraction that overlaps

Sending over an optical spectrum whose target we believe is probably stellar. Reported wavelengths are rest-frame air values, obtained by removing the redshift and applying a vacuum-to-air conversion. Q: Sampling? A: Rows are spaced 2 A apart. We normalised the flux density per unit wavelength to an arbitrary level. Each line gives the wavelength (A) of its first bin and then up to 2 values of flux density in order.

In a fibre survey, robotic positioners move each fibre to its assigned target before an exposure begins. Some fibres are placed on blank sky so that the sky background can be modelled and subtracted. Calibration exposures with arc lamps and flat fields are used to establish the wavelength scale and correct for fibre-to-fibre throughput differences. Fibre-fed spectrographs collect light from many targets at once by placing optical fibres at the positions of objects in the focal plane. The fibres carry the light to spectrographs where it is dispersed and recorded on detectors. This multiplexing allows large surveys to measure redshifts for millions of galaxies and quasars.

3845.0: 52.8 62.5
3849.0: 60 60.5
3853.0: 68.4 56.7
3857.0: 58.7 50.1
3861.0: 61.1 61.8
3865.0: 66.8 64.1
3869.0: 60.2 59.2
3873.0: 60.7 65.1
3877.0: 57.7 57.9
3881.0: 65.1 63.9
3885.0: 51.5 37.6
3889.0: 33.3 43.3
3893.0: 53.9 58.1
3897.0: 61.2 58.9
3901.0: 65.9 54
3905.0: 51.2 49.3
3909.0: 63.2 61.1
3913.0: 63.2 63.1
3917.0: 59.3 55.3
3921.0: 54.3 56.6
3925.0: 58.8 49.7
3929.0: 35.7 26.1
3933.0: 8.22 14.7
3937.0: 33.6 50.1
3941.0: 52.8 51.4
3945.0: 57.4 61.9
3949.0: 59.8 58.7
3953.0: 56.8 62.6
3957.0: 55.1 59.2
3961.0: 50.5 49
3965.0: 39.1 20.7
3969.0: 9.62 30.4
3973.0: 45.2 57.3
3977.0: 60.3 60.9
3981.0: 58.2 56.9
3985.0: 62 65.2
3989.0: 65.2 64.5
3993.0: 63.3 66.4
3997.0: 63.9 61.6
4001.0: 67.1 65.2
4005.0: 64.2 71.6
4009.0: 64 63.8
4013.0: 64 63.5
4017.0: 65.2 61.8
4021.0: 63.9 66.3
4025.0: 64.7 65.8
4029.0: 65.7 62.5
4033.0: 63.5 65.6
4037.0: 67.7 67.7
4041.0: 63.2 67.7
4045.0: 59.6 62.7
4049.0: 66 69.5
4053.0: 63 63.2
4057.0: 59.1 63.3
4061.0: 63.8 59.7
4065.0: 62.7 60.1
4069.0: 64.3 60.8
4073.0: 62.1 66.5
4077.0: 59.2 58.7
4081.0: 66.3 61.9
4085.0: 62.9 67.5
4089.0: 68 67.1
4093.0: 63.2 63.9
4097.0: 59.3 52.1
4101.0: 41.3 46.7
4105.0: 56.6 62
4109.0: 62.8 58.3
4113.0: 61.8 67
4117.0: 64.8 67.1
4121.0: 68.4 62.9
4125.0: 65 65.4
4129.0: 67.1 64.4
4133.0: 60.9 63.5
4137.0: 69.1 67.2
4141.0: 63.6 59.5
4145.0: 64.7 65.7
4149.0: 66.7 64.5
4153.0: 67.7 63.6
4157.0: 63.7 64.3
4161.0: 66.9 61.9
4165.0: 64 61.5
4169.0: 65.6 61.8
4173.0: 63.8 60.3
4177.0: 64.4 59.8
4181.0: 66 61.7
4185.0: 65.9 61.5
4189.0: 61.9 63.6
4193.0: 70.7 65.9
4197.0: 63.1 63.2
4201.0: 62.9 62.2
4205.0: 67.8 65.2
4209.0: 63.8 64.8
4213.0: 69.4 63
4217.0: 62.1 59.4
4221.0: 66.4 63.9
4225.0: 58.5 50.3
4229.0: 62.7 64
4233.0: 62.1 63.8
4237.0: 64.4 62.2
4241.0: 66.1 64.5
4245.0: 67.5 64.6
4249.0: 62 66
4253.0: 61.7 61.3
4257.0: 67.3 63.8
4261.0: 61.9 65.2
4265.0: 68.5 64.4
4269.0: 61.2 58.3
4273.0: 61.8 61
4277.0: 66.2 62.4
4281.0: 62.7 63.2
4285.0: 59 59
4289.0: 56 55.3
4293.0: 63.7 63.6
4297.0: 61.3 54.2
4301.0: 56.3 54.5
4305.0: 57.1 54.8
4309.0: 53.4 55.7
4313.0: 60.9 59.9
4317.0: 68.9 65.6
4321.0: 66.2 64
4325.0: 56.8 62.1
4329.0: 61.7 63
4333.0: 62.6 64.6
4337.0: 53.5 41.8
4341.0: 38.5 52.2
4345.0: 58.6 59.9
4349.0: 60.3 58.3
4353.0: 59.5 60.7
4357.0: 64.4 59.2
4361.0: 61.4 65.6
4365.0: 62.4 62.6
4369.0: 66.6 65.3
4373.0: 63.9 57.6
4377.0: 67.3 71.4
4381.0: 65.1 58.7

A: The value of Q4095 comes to 1.4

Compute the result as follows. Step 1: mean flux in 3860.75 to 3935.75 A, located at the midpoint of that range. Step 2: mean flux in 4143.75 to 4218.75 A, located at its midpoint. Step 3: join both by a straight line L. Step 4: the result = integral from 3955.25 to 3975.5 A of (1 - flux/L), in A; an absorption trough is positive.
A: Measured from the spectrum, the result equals 5.1 A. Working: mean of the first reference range 53.5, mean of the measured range 42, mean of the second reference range 64.1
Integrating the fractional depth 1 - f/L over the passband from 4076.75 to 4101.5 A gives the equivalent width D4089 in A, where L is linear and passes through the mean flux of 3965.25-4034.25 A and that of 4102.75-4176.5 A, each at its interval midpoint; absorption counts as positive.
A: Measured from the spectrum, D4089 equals 0.3 A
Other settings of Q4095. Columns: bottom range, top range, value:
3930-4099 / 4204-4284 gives 1.21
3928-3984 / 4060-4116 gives 1.42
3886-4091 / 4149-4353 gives 1.22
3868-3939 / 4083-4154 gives 1.35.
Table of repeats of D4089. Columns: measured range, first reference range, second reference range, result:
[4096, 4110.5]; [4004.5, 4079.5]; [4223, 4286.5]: 2.1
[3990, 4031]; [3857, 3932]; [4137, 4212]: -3.9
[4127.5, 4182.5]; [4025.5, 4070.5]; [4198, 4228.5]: -0.8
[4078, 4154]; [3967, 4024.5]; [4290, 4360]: -5.0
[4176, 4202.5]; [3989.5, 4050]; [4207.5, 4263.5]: -0.1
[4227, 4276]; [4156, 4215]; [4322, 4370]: -1.0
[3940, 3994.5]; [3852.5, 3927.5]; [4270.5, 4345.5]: 4.2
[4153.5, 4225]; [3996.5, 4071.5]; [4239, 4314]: -1.7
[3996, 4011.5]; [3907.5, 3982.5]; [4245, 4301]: -4.2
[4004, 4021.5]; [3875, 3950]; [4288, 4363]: -3.8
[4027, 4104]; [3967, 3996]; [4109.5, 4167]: -3.9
